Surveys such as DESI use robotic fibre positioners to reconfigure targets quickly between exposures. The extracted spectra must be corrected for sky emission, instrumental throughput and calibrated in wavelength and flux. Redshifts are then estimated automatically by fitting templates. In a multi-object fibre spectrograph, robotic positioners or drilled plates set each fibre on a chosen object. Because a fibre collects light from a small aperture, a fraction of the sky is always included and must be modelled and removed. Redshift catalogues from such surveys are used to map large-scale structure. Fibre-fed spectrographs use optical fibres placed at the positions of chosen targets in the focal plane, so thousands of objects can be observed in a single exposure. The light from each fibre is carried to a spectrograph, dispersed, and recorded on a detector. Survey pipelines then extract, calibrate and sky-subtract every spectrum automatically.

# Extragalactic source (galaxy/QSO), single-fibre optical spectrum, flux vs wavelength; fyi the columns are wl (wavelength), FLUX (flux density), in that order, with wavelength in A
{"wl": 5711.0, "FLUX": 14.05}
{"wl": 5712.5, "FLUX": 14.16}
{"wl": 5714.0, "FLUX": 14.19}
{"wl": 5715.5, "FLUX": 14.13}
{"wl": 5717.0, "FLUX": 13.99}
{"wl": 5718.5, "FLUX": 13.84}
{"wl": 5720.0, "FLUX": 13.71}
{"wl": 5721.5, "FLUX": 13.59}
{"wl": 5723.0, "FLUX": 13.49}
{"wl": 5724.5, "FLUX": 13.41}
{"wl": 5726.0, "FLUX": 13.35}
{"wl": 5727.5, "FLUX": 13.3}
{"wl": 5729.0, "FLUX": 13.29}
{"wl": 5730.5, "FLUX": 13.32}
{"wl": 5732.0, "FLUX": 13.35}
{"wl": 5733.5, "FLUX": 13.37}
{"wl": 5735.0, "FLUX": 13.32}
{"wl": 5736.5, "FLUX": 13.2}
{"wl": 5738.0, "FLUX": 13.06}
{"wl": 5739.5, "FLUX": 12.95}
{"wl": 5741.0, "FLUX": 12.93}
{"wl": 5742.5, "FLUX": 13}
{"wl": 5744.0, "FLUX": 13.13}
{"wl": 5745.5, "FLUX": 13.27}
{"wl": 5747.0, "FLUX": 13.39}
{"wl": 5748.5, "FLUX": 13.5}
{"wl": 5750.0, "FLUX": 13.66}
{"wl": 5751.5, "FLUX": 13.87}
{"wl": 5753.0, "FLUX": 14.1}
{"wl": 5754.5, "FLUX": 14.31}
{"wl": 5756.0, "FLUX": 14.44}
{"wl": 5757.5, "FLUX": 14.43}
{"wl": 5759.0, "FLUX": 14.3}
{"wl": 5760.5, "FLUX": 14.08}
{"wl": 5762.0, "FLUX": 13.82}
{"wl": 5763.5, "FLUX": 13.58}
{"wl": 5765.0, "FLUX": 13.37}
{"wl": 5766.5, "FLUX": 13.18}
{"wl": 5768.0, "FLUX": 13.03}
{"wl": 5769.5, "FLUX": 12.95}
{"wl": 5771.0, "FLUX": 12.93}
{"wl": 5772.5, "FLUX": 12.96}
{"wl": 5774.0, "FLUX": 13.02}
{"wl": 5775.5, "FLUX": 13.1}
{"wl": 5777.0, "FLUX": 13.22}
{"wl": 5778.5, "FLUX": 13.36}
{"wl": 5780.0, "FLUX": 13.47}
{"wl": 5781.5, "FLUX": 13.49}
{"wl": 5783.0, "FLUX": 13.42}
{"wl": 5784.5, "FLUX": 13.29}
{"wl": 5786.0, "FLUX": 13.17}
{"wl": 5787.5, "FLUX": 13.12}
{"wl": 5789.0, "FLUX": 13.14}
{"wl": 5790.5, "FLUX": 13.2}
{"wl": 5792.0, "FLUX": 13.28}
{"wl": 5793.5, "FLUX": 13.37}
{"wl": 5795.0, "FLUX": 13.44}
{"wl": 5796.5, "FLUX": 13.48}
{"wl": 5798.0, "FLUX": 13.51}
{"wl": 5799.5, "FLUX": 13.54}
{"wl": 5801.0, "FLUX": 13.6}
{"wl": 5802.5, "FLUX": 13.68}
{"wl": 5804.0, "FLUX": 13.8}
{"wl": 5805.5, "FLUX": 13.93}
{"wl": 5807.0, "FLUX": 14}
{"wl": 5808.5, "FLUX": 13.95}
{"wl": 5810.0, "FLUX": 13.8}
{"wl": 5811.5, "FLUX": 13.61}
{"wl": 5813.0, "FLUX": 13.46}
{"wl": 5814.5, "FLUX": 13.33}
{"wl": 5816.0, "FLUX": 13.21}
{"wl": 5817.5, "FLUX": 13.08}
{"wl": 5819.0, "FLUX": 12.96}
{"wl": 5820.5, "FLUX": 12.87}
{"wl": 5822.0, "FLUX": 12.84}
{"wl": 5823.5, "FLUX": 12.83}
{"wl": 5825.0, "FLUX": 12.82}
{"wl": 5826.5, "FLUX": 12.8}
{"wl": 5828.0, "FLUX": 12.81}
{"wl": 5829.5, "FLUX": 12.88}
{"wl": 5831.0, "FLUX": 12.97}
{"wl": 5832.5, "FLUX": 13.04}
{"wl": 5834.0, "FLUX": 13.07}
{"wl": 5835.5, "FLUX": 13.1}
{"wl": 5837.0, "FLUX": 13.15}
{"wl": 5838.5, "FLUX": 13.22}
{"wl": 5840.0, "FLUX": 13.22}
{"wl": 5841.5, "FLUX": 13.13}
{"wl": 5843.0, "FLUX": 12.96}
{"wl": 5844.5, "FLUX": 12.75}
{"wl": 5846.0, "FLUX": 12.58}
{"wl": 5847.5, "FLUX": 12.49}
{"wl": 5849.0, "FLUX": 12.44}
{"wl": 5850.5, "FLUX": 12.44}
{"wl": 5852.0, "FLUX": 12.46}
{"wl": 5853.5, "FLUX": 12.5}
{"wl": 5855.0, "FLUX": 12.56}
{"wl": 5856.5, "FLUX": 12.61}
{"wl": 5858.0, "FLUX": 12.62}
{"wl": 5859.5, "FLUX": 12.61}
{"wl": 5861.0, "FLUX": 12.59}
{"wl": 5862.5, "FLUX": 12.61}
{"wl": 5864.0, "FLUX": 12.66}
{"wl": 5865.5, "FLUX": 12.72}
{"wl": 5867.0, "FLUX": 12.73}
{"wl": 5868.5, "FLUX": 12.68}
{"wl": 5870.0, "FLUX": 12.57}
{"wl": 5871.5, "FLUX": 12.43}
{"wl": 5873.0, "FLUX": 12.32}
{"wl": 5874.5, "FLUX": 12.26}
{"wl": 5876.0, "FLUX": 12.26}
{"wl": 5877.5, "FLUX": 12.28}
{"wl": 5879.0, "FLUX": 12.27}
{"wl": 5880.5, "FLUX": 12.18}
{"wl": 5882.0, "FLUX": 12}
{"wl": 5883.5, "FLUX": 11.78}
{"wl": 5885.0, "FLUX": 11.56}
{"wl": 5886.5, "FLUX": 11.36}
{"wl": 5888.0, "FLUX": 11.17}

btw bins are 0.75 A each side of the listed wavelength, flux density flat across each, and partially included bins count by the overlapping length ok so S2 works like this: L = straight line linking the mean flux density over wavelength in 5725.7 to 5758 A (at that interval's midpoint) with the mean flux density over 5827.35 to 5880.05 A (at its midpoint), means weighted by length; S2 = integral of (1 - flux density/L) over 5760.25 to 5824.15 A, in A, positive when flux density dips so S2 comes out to -1.2 A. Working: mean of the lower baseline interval 13.5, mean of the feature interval 13.4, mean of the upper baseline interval 12.7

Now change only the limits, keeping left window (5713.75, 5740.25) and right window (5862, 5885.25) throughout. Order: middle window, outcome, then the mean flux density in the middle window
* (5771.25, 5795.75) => -0.4 A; 13.2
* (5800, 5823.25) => -1.2 A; 13.5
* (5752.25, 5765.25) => -0.8 A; 14.1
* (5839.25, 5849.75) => -0.2 A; 12.8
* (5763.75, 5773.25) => 0.0 A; 13.1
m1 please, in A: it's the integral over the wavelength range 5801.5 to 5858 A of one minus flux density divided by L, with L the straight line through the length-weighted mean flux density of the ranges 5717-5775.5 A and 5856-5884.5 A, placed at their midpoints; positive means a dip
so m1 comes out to -1.3 A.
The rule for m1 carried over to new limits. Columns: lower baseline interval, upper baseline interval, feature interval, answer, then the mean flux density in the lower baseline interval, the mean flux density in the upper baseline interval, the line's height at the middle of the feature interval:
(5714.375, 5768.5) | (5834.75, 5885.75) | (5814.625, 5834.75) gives -0.1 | 13.6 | 12.6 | 12.9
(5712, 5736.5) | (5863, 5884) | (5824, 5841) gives -0.4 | 13.6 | 12.4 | 12.7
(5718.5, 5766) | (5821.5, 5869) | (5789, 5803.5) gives -0.3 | 13.5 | 12.8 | 13.1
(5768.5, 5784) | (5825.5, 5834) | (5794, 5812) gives -0.9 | 13.2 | 12.9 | 13.1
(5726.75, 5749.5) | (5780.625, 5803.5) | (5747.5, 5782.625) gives -0.7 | 13.2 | 13.4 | 13.3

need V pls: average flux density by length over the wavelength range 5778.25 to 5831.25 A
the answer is 13.3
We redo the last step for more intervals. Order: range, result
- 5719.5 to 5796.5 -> 13.4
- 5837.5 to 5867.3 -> 12.7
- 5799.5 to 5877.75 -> 12.9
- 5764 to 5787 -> 13.2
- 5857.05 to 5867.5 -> 12.6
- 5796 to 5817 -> 13.6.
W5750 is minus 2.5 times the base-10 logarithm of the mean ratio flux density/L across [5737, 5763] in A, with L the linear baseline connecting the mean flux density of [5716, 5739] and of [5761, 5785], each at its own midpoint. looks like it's -0.02 mag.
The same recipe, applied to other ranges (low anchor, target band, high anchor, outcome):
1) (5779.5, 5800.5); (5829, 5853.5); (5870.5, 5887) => -0.02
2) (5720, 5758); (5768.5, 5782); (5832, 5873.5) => 0.01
